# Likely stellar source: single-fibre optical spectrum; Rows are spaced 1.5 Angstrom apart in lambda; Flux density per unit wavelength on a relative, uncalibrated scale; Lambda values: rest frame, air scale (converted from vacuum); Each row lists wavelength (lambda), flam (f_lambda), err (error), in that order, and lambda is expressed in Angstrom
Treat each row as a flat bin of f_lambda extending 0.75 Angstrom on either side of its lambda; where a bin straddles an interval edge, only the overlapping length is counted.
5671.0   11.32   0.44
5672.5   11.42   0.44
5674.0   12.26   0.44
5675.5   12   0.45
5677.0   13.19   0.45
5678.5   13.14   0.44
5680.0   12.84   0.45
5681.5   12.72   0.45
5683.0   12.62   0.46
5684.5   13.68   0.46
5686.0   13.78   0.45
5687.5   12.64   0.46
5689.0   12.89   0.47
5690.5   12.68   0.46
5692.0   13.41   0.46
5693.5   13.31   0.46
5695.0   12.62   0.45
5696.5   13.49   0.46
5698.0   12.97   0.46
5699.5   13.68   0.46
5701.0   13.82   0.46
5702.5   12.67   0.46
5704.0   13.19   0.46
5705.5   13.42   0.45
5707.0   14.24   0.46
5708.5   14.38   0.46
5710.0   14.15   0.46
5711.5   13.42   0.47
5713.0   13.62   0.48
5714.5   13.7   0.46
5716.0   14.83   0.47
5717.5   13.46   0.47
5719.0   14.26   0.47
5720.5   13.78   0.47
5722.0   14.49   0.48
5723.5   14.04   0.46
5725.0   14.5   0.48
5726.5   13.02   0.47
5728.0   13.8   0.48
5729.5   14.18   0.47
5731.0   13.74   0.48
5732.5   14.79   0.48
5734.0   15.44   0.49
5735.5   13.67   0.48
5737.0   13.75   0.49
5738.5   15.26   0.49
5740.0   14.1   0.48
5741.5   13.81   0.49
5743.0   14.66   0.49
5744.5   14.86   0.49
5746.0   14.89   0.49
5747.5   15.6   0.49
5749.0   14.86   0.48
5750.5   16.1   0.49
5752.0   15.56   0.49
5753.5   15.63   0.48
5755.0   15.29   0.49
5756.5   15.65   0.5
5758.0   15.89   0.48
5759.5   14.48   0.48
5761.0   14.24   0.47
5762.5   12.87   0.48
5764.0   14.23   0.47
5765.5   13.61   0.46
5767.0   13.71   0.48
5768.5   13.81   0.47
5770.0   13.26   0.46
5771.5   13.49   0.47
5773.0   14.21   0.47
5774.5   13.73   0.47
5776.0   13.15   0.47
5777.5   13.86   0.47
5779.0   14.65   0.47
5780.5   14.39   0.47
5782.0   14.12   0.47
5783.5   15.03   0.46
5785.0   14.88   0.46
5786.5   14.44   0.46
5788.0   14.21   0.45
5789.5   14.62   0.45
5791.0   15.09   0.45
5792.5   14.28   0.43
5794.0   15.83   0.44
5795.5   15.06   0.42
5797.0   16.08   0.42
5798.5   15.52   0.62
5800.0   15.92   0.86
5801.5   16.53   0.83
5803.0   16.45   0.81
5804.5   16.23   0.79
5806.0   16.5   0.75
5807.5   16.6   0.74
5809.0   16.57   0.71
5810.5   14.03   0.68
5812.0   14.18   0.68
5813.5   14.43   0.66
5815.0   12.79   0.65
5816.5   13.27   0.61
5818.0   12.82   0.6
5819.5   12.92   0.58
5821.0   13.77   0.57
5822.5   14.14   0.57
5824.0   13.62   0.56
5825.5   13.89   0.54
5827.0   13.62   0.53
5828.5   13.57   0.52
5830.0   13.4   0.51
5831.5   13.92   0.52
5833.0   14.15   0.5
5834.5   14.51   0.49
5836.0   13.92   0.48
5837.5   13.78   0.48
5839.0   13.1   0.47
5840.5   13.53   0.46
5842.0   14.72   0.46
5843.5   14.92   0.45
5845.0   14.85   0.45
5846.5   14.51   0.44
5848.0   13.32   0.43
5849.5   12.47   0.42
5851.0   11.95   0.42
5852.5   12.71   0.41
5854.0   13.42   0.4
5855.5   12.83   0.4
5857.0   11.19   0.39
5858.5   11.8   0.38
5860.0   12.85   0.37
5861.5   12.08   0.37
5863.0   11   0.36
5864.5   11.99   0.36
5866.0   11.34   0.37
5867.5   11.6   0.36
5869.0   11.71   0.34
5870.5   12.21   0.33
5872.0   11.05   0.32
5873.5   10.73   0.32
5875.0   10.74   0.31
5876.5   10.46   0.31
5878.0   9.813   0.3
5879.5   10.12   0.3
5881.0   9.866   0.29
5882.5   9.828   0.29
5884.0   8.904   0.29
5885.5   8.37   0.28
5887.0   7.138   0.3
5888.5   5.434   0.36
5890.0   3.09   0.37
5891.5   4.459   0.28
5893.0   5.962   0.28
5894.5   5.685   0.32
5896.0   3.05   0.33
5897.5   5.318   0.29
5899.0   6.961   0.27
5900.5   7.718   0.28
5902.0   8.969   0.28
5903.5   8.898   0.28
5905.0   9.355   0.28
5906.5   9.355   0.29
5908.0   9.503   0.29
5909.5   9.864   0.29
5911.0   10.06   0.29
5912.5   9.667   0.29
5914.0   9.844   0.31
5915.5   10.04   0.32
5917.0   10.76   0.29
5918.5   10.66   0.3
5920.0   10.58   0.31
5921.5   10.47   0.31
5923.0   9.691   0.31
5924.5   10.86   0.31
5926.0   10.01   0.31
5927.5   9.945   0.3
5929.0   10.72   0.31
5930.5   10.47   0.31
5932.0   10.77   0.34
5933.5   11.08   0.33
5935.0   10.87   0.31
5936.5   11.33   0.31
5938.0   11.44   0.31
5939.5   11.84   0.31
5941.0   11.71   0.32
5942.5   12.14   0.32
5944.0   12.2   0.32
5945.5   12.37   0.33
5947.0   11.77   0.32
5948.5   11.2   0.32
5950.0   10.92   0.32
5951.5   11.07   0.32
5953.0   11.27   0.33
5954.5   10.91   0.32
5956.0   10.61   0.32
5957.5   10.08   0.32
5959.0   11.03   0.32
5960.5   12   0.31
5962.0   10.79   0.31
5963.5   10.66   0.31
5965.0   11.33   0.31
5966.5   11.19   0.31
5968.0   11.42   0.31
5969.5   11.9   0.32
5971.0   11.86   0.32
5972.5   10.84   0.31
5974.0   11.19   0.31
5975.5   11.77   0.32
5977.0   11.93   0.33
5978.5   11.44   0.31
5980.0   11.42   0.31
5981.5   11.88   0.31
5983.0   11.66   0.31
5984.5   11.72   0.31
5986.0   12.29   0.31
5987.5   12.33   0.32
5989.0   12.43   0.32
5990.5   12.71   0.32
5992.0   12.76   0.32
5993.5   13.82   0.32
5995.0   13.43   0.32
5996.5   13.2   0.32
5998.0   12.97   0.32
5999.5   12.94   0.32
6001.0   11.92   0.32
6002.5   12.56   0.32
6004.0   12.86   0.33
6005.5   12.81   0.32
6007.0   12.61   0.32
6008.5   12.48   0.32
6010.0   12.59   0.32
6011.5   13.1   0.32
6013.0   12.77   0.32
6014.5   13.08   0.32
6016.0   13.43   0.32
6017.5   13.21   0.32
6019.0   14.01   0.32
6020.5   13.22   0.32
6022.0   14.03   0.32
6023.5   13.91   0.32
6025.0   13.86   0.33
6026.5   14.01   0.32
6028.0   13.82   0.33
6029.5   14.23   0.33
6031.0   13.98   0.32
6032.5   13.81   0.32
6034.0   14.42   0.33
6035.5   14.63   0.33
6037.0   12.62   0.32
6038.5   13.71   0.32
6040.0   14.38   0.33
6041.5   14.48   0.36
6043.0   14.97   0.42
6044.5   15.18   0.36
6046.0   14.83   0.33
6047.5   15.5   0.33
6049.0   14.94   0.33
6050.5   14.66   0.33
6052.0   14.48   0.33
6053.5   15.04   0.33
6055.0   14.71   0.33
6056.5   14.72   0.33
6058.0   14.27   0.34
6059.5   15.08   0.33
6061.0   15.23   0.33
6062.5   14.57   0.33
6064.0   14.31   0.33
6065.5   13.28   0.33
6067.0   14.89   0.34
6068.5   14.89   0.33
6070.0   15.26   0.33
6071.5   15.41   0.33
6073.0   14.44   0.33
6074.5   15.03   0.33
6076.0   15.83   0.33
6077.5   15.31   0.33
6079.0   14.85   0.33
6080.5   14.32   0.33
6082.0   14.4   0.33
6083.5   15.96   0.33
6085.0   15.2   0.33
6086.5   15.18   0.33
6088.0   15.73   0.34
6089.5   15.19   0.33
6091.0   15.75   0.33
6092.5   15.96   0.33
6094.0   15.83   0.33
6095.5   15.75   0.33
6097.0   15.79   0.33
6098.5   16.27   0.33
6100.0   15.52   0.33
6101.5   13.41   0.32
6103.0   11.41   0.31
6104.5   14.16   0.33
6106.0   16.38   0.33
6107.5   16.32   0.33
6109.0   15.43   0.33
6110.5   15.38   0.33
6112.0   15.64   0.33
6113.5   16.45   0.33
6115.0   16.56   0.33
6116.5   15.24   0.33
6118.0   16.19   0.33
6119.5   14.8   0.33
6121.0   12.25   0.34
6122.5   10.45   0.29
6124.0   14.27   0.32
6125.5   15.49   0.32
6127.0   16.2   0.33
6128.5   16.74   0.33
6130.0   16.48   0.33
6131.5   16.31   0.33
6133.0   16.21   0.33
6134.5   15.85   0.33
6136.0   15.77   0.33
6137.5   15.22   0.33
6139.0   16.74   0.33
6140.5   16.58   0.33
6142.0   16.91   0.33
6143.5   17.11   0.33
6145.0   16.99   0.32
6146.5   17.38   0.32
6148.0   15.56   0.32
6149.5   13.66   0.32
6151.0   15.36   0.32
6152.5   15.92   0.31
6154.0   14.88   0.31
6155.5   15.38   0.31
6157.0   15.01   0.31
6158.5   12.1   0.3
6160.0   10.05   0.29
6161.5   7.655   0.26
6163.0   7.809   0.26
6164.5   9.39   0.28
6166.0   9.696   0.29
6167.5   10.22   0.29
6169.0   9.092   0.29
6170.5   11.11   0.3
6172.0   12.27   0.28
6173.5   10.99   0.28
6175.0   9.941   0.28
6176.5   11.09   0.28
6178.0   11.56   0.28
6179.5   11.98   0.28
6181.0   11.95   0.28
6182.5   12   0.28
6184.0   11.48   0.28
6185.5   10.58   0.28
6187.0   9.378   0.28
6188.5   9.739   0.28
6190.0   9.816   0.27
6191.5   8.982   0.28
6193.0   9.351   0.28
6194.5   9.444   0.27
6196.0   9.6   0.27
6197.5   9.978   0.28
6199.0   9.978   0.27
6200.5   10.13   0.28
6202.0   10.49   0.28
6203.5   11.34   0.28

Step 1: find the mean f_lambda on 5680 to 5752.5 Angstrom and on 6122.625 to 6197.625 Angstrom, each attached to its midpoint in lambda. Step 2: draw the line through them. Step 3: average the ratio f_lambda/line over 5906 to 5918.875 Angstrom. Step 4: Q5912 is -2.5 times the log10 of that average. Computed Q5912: 0.33 mag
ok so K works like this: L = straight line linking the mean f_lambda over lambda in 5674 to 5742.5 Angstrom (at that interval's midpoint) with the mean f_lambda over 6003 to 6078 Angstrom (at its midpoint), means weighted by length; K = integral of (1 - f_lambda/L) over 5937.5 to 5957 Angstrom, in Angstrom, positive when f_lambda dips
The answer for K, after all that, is 3.5 Angstrom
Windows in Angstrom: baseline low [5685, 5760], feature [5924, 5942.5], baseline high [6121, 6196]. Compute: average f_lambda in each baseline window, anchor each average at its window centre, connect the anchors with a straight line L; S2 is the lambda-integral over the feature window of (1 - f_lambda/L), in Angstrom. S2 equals 3.5 Angstrom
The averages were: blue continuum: 14.1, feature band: 11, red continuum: 12.9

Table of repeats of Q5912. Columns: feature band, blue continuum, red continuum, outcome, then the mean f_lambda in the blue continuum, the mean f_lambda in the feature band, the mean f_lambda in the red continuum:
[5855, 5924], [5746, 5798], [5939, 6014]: 0.36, 14.6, 9.41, 11.9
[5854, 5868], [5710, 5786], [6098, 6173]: 0.20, 14.3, 11.9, 14.3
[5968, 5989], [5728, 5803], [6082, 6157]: 0.28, 14.6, 11.7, 15.5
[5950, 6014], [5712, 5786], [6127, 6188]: 0.15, 14.3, 12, 13.3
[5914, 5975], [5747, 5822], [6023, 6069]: 0.30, 14.7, 11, 14.4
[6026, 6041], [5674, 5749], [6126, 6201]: -0.08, 13.7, 14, 12.7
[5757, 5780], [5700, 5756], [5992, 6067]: 0.02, 14.3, 14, 13.8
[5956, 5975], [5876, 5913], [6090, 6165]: -0.12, 7.88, 11.2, 14.9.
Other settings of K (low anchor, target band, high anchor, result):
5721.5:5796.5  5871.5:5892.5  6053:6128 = 8.8 Angstrom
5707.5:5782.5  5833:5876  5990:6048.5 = 4.1 Angstrom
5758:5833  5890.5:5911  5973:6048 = 9.6 Angstrom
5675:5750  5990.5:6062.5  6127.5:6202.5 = -4.8 Angstrom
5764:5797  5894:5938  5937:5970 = 9.2 Angstrom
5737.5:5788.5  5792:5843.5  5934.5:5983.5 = -3.4 Angstrom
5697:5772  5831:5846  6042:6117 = 0.3 Angstrom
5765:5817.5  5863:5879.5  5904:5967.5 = 1.9 Angstrom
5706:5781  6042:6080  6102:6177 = -2.0 Angstrom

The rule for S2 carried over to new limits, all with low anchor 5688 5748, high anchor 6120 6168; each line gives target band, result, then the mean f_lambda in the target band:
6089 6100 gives -1.2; 15.8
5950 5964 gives 3.1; 10.9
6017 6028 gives 0.3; 13.8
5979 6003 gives 2.8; 12.5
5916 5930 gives 3.7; 10.4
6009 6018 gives 0.7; 13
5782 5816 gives -3.0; 15.2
